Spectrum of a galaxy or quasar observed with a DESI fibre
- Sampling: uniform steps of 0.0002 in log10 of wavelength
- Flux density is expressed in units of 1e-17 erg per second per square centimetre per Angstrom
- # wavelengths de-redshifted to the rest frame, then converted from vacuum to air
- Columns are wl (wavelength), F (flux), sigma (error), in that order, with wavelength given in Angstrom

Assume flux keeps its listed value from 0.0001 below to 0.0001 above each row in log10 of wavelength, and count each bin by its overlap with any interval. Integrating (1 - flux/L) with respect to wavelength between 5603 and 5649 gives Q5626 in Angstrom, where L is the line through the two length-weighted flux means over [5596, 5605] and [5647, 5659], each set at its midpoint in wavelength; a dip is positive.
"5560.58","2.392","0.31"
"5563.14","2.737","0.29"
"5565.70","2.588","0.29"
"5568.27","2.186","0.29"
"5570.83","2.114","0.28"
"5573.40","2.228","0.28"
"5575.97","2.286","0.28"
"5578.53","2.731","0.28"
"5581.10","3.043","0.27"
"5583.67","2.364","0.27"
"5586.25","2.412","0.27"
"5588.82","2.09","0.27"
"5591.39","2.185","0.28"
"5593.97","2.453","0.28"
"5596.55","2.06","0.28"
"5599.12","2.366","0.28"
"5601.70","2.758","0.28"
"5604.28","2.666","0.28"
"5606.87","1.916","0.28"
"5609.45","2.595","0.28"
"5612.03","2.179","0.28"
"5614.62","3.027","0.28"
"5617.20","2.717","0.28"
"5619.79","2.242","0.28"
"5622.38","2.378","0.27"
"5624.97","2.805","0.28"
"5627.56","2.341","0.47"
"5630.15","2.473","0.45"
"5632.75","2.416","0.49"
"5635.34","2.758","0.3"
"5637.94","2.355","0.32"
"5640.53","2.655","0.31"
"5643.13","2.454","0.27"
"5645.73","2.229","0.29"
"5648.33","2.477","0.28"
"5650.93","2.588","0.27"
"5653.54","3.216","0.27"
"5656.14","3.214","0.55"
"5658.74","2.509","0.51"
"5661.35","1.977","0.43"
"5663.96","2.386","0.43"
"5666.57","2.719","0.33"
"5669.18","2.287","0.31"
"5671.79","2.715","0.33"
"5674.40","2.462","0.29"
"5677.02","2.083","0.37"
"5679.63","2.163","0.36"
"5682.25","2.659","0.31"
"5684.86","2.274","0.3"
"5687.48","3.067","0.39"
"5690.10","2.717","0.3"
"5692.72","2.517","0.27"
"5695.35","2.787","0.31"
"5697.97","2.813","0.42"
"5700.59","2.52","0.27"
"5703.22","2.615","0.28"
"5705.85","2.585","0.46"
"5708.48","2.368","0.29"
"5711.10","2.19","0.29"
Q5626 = 2.9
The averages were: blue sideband 2.48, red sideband 2.83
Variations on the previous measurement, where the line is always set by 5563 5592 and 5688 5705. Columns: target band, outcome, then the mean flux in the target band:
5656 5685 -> 2.1 Angstrom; 2.43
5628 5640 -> 0.2 Angstrom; 2.5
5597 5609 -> 0.3 Angstrom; 2.41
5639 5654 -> 0.0 Angstrom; 2.56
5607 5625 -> -0.1 Angstrom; 2.51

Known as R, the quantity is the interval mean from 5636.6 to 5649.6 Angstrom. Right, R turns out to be 2.43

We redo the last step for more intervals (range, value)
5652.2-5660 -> 2.98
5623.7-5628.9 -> 2.57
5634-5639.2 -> 2.56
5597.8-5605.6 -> 2.59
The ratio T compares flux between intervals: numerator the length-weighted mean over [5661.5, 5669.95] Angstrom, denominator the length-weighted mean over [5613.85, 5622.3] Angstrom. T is 0.93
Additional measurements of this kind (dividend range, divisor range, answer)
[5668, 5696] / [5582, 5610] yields 1.07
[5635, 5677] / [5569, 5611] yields 1.07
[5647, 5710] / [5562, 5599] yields 1.08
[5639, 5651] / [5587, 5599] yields 1.11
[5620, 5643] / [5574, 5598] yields 1.05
